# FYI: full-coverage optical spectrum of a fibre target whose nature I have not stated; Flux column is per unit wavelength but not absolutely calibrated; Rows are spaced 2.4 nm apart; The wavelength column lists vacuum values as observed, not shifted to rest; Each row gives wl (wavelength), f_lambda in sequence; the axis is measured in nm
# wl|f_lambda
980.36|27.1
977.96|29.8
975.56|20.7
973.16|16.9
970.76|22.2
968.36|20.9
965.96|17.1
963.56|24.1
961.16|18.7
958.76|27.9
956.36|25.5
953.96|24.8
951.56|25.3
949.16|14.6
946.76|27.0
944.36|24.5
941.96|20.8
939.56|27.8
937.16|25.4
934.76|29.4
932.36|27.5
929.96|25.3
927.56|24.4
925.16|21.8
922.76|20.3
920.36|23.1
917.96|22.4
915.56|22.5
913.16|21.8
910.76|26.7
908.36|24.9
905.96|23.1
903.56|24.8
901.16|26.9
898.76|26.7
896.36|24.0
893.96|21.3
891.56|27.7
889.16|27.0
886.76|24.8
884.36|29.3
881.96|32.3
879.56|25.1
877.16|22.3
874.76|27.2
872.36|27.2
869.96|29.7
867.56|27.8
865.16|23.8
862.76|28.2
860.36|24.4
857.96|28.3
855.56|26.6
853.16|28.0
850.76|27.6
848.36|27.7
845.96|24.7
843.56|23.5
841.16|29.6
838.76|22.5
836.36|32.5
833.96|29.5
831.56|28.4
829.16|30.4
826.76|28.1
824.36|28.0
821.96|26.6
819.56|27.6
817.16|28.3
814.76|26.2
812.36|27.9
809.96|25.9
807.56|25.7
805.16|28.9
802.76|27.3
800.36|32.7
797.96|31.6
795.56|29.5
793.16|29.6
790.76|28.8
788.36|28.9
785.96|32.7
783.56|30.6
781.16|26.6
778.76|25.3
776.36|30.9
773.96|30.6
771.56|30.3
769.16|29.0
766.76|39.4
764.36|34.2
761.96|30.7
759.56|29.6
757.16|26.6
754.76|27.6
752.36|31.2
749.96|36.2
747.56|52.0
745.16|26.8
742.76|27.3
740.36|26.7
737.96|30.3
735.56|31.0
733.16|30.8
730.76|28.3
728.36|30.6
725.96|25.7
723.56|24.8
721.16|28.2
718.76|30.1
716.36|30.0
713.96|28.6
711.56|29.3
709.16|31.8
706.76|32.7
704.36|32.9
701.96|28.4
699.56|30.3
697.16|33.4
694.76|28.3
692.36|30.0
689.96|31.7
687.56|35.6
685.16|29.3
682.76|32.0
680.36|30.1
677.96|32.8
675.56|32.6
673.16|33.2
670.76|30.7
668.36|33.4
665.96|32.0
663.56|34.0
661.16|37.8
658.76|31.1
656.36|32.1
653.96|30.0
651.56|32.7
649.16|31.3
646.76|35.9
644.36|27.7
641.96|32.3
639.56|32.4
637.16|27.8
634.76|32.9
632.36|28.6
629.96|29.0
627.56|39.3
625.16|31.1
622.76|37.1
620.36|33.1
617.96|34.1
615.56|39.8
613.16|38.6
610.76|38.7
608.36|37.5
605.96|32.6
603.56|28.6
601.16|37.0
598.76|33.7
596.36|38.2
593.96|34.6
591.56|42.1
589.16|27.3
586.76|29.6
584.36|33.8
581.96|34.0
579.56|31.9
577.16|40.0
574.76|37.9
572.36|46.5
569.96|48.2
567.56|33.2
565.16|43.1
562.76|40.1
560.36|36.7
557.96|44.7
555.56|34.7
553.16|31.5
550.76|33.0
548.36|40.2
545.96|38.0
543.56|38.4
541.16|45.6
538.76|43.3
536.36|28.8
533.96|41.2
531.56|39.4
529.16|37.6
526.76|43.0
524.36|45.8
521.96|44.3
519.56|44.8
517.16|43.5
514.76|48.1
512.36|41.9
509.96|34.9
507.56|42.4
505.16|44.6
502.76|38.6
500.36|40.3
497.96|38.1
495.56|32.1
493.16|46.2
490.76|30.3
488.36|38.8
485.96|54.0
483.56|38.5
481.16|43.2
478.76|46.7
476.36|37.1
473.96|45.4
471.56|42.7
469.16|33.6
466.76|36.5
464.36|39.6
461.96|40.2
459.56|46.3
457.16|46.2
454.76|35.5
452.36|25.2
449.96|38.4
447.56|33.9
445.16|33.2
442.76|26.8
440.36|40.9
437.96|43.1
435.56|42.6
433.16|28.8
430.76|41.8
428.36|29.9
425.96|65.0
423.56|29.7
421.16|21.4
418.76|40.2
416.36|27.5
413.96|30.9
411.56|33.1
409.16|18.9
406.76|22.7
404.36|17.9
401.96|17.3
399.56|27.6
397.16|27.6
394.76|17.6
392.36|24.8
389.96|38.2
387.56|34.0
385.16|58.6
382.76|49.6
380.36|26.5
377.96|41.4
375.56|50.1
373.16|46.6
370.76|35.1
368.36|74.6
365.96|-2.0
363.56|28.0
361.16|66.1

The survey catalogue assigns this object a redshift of 0.14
